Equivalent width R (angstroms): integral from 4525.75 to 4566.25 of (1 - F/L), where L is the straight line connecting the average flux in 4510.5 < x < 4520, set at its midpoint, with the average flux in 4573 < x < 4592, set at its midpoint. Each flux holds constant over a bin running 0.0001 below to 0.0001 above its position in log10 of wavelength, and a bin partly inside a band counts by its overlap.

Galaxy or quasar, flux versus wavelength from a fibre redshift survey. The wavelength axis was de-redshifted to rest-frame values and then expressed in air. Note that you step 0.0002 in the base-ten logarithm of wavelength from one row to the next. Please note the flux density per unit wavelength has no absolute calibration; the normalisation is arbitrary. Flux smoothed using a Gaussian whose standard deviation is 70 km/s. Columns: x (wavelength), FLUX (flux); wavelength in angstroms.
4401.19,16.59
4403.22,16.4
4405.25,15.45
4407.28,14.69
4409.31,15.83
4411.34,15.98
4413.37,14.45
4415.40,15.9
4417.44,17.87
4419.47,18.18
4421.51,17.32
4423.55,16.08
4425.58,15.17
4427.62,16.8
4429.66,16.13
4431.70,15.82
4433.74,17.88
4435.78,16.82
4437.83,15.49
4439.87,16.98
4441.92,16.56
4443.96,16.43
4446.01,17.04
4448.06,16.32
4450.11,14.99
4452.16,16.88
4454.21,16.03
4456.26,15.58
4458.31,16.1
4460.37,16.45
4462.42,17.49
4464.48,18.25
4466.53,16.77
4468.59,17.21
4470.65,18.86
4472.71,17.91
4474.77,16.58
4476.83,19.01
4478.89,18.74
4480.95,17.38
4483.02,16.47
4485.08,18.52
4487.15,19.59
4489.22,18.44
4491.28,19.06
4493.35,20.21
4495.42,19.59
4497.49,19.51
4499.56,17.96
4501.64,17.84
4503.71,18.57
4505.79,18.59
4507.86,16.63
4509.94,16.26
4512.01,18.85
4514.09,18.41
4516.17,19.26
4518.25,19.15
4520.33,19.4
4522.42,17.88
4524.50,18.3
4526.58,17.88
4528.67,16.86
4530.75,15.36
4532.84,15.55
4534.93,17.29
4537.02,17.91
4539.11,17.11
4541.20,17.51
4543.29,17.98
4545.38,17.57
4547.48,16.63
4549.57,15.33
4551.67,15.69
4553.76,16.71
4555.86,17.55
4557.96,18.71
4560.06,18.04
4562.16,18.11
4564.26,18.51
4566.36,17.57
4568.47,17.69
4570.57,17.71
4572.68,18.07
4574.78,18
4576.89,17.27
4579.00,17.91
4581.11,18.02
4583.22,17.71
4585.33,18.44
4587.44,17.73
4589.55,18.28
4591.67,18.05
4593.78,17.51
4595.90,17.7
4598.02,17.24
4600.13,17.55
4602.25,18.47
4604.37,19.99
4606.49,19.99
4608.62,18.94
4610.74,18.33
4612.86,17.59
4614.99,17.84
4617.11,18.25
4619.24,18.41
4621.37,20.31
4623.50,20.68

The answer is 2.7 angstroms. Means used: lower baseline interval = 18.8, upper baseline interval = 17.9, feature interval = 17.2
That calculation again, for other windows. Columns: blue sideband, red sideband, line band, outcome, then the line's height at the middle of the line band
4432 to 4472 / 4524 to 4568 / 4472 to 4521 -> -4.1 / 17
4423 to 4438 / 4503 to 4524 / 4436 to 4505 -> -1.0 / 17.3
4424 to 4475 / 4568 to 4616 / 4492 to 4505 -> -1.4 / 17.2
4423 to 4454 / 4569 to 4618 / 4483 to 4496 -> -1.6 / 16.9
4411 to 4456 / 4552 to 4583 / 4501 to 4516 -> -0.7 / 17.2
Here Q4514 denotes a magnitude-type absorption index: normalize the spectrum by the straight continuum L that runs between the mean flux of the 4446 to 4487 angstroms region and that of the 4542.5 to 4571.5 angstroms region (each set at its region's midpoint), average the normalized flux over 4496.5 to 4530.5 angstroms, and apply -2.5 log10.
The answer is -0.05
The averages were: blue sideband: 17.2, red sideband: 17.4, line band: 18.1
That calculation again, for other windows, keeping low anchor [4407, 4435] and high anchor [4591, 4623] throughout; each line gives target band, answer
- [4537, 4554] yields 0.054 mag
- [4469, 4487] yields -0.062 mag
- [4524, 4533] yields 0.047 mag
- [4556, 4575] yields -0.003 mag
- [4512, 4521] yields -0.095 mag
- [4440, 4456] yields 0.022 mag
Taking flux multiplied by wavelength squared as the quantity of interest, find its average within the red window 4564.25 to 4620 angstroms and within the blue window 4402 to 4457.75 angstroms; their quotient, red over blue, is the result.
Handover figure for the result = 1.20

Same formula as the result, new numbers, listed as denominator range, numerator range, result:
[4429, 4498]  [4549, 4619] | 1.09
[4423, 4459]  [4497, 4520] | 1.16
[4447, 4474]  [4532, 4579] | 1.08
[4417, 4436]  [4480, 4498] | 1.15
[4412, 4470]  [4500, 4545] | 1.11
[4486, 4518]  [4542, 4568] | 0.96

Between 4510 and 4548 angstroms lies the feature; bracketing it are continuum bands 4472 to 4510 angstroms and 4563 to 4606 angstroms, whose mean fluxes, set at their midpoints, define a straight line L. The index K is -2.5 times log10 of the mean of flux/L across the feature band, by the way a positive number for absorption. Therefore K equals 0.030 mag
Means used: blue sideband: 18.3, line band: 17.7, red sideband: 18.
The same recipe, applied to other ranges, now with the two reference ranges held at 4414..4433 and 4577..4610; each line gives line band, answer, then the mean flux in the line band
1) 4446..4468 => 0.02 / 16.5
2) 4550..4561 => 0.04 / 17.2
